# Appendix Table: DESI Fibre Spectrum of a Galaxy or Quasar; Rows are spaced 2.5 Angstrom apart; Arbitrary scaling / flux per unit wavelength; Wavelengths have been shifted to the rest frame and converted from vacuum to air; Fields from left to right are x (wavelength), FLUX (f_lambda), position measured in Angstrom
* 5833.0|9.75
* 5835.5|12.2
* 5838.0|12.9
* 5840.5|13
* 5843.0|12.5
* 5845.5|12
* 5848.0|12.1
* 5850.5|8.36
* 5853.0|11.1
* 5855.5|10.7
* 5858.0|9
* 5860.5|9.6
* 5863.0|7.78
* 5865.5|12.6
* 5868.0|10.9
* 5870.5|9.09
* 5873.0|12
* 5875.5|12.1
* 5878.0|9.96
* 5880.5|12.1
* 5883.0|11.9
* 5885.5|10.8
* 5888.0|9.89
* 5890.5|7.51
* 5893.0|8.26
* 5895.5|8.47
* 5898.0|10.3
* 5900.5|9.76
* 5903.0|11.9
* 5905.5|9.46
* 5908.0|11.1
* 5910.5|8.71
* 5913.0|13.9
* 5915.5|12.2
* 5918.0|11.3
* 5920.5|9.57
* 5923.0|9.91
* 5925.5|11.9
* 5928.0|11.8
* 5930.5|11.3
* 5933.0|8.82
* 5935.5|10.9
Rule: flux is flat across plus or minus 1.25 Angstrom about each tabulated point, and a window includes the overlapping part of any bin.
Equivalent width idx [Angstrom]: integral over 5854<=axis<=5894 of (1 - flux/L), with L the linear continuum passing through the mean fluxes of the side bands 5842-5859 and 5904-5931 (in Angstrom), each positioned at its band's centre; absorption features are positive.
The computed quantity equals 2.2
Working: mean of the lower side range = 10.8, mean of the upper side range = 11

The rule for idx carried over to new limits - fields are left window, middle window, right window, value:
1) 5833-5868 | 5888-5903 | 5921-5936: 2.3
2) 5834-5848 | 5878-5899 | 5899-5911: 1.8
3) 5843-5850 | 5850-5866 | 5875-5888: 2.4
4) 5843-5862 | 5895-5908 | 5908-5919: 1.3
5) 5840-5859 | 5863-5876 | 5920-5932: 0.1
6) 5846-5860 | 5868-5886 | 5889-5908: -2.3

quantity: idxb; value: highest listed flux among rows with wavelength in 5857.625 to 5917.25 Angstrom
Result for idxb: 13.9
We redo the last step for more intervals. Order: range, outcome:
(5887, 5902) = 10.3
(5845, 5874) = 12.6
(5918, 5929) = 11.9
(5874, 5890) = 12.1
